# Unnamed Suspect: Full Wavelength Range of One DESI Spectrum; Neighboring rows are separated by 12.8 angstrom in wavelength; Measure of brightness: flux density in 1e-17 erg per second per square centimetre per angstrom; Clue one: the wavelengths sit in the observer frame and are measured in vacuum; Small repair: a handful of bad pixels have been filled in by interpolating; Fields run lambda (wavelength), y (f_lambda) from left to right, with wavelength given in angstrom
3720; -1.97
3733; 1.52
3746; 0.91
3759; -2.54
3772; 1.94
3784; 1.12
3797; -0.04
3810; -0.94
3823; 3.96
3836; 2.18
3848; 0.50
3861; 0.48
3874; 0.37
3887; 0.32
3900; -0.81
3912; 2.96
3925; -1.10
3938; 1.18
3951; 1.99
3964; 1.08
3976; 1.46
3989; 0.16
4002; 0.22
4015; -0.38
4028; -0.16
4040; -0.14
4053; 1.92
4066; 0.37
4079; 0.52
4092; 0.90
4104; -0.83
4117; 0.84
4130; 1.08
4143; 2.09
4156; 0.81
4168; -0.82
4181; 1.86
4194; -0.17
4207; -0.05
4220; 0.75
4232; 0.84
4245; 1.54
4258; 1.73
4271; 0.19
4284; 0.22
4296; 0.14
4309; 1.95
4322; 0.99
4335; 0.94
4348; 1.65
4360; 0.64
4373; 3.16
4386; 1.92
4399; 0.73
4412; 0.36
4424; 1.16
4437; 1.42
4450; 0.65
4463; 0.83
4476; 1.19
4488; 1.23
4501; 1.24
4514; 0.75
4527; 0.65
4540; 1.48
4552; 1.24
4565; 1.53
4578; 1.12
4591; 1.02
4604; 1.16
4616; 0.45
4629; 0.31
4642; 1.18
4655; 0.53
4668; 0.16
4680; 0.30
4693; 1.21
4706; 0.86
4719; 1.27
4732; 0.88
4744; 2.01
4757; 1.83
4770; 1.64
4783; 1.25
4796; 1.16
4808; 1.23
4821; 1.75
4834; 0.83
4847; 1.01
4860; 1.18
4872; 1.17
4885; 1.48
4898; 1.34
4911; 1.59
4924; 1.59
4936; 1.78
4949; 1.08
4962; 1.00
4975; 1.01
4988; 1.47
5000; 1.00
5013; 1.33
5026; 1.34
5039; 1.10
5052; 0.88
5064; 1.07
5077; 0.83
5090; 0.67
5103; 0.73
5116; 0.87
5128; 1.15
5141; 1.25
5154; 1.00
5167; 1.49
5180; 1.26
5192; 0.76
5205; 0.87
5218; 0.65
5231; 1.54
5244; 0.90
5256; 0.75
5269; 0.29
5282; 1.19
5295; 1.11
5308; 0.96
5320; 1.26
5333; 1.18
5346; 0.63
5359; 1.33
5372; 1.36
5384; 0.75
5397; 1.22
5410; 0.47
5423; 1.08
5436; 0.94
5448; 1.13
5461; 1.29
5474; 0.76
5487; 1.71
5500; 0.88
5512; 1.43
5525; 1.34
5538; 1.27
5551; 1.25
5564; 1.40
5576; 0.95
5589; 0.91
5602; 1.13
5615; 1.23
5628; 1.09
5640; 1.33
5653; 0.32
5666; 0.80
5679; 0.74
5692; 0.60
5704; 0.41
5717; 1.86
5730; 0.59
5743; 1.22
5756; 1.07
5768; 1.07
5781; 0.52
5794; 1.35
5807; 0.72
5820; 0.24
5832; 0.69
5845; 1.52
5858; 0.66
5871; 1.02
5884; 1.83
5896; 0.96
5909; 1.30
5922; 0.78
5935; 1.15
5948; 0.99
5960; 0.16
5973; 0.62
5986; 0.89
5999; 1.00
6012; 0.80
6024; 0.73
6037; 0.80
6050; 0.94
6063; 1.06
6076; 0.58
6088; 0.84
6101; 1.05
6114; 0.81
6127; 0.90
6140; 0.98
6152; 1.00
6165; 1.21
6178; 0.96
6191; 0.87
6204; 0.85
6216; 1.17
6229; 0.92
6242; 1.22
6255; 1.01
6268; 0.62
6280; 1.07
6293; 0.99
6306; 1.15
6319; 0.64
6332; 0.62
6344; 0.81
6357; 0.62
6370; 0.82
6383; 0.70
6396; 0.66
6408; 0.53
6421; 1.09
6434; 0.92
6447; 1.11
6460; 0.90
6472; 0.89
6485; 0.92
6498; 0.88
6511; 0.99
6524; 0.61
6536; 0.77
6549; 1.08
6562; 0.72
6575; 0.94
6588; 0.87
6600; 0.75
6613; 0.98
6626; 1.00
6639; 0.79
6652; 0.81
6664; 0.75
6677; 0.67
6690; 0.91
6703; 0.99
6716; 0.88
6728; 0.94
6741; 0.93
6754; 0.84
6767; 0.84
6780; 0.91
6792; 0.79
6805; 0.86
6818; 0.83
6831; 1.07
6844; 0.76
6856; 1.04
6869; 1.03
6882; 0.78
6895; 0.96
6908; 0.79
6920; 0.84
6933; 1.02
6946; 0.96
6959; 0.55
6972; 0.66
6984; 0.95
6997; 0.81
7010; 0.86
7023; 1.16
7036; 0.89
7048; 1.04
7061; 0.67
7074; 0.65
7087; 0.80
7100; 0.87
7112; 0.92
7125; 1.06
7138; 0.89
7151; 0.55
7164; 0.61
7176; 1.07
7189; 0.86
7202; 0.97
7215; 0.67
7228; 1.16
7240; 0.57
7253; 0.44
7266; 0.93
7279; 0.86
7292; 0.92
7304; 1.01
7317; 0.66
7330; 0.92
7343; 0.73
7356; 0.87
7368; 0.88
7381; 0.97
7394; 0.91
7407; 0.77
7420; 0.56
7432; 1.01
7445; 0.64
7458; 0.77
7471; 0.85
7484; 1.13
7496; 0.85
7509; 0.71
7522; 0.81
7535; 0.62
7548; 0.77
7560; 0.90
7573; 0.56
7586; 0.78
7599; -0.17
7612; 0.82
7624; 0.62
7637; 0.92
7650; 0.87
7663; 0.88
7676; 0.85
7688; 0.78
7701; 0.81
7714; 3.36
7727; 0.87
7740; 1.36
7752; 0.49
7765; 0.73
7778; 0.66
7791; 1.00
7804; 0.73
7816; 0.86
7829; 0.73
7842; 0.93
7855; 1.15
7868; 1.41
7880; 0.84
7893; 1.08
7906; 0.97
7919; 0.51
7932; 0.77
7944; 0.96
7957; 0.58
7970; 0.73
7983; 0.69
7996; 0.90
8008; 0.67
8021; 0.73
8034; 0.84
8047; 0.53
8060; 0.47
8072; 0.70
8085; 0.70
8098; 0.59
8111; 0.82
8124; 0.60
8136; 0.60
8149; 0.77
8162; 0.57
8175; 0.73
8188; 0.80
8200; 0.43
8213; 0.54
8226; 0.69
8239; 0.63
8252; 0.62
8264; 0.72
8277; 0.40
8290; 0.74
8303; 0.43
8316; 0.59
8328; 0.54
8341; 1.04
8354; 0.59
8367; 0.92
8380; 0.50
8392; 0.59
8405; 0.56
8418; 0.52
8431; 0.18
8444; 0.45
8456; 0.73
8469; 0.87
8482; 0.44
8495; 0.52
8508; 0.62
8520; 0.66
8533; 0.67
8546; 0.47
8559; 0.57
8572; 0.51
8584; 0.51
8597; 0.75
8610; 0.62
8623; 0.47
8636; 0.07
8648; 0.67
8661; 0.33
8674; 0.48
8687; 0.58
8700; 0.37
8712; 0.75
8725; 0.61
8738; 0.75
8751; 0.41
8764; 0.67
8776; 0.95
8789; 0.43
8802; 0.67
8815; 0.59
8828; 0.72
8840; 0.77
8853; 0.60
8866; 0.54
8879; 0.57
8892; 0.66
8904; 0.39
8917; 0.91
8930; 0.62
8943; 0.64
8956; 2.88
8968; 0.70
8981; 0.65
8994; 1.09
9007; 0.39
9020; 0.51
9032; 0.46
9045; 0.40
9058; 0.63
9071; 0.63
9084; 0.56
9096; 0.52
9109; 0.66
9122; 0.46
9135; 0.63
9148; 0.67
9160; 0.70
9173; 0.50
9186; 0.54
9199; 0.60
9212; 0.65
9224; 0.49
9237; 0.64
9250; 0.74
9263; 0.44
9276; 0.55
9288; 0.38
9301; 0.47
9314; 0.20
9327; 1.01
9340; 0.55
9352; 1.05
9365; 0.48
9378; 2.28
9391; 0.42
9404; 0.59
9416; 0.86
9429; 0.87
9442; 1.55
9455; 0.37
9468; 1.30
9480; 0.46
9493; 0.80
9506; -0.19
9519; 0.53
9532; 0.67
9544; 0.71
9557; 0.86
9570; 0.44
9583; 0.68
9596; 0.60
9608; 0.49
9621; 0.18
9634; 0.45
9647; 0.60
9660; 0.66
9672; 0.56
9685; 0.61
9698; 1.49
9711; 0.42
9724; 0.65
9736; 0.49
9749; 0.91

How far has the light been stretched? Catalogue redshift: 0.17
